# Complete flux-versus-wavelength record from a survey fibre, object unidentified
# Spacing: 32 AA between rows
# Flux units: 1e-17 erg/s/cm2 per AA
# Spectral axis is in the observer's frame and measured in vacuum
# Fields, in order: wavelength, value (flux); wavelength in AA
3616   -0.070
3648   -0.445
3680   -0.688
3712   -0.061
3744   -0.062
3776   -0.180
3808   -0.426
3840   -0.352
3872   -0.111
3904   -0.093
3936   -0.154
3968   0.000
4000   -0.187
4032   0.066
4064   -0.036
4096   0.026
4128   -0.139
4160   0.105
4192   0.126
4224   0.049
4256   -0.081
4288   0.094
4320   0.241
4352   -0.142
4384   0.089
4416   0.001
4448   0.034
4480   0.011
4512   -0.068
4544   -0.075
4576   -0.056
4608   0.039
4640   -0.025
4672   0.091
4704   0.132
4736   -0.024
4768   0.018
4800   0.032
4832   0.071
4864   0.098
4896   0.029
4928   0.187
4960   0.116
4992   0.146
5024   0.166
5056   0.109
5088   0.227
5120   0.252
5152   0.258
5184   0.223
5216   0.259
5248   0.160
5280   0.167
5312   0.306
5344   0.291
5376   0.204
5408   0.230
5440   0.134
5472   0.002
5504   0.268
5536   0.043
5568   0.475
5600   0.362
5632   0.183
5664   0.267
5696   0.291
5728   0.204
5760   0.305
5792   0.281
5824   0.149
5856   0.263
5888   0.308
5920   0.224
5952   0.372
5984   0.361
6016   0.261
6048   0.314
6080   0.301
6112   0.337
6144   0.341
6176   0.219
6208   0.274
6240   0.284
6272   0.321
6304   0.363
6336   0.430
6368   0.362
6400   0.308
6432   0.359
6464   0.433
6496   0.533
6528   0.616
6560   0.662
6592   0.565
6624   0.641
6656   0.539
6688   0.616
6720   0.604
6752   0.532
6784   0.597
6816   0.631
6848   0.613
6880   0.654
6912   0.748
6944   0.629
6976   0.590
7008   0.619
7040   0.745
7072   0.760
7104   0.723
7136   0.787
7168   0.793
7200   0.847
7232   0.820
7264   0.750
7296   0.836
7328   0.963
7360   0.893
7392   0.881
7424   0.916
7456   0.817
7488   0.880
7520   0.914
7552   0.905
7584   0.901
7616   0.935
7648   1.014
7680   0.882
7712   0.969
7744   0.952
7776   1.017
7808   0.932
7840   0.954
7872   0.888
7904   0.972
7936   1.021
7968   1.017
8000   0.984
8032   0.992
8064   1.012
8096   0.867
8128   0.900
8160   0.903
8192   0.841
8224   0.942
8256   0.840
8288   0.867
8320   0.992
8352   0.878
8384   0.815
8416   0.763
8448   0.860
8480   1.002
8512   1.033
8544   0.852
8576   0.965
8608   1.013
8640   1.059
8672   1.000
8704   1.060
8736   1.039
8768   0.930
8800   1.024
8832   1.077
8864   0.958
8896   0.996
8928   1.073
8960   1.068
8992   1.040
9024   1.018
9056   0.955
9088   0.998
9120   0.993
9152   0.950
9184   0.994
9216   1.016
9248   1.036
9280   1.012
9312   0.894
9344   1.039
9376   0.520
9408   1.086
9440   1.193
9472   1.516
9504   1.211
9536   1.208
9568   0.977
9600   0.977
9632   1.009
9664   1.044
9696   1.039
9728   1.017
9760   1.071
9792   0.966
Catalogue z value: 0.624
